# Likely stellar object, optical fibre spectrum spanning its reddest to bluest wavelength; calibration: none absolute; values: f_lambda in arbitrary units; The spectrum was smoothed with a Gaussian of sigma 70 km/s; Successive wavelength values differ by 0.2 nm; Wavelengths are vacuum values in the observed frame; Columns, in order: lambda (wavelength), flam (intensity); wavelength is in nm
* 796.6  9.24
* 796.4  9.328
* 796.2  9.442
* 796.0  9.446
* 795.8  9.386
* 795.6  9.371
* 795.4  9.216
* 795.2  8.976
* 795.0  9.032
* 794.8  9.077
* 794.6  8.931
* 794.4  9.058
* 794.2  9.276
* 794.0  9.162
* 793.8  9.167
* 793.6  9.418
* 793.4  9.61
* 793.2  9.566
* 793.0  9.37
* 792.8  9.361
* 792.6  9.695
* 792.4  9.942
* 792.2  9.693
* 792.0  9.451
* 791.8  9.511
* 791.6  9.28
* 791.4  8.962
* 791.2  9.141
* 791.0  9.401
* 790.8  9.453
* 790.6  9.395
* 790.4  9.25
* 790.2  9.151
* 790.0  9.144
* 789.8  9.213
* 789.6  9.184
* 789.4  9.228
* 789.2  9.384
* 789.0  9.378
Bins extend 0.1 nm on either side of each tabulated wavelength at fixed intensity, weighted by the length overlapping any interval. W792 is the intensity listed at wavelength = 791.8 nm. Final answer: 9.511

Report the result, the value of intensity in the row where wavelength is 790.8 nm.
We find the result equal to 9.453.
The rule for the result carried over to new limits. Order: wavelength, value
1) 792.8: 9.361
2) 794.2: 9.276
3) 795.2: 8.976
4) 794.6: 8.931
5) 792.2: 9.693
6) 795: 9.032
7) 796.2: 9.442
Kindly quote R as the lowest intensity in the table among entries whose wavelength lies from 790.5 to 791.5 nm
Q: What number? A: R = 8.962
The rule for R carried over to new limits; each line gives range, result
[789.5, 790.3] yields 9.144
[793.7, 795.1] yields 8.931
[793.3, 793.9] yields 9.167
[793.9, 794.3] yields 9.162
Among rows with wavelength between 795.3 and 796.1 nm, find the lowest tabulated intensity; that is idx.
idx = 9.216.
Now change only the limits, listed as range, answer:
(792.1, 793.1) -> 9.361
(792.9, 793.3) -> 9.37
